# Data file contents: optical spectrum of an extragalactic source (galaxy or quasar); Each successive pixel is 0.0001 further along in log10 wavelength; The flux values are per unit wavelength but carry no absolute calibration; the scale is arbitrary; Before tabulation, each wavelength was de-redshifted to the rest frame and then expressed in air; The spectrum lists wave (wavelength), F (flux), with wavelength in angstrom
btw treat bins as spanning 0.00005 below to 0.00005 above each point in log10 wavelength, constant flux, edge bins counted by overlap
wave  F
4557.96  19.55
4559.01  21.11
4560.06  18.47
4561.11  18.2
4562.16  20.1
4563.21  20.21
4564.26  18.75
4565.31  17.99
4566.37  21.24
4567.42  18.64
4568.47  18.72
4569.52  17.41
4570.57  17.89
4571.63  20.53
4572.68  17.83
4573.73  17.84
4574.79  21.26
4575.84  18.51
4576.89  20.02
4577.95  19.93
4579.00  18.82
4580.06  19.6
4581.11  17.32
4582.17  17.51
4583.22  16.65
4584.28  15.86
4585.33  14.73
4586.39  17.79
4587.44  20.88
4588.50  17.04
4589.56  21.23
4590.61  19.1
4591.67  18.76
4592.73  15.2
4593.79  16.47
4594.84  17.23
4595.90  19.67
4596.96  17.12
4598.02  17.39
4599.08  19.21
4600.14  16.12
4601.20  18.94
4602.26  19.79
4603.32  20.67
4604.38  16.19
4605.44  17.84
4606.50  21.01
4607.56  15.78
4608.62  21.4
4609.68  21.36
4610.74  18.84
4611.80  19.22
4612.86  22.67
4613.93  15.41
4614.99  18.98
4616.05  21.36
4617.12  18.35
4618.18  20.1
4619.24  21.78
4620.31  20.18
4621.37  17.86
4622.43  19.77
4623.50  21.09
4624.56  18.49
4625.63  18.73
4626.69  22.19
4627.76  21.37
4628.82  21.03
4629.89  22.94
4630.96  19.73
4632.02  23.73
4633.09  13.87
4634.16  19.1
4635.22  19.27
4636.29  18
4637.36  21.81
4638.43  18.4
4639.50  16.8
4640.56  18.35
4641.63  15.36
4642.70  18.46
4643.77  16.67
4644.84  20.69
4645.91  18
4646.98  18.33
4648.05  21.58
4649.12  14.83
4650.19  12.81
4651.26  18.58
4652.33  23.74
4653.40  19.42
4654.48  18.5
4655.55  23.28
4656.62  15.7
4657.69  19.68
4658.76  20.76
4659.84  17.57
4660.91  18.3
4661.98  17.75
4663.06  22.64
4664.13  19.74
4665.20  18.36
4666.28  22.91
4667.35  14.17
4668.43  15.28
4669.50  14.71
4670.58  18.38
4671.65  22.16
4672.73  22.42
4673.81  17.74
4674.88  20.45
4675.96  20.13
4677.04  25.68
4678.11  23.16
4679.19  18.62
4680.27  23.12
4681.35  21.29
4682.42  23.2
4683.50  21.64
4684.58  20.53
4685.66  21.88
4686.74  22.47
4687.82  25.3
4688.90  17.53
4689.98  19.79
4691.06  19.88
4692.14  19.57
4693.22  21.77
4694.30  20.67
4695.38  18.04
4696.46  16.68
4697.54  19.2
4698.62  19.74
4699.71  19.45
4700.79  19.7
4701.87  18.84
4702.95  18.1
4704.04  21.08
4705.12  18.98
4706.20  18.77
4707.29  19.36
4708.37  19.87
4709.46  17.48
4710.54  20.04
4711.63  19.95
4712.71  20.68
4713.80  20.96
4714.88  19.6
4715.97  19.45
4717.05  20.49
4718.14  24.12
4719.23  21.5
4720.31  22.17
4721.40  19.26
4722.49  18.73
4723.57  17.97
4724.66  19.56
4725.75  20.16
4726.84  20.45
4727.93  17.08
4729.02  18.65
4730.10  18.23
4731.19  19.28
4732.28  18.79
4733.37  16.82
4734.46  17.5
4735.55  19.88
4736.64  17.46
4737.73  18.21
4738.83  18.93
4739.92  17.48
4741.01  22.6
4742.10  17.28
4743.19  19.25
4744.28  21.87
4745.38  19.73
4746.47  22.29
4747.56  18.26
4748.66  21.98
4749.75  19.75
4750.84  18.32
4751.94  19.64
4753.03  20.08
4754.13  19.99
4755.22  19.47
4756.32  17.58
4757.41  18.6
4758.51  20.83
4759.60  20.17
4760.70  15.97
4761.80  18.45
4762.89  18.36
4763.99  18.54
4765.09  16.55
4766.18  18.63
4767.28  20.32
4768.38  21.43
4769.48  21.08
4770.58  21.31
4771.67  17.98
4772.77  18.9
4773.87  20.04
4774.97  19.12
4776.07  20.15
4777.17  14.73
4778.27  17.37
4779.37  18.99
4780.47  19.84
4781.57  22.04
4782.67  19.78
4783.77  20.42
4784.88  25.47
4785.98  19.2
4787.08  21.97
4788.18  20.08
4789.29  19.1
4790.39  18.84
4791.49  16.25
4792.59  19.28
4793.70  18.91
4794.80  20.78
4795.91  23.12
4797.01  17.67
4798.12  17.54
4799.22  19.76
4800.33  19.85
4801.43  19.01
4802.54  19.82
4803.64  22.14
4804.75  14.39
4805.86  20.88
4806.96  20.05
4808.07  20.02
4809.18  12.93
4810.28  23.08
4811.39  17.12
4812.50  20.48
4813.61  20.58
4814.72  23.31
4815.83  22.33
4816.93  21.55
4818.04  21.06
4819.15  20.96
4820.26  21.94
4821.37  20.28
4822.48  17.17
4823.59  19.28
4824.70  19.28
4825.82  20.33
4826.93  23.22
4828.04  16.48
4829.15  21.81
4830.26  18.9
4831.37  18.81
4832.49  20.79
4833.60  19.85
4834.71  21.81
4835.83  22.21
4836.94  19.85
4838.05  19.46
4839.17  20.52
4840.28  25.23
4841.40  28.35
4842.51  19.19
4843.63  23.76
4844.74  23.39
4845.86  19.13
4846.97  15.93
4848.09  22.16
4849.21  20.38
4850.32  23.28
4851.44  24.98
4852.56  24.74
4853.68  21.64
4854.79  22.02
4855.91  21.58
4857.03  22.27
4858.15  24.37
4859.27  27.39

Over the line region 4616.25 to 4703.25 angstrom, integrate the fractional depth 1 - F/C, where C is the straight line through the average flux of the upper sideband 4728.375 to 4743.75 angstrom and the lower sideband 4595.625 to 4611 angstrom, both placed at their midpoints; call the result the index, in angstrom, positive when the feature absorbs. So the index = -4.36 angstrom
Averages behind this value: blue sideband 18.7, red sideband 18.6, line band 19.6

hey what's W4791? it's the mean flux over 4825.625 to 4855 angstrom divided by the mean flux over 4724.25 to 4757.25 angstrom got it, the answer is 1.12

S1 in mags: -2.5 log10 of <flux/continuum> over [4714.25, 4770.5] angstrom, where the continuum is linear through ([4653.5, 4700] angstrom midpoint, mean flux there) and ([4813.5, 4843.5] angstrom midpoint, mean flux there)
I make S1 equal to 0.05 mag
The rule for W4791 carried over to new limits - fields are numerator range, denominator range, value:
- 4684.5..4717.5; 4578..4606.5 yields 1.10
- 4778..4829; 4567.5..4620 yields 1.07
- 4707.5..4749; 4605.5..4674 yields 1.02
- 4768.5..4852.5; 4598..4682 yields 1.05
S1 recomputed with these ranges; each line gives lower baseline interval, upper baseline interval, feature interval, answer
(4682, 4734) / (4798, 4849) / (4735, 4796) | 0.03 mag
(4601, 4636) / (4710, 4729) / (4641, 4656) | 0.07 mag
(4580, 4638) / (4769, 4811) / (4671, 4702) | -0.08 mag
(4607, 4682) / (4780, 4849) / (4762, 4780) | 0.06 mag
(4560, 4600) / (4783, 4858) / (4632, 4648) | 0.03 mag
